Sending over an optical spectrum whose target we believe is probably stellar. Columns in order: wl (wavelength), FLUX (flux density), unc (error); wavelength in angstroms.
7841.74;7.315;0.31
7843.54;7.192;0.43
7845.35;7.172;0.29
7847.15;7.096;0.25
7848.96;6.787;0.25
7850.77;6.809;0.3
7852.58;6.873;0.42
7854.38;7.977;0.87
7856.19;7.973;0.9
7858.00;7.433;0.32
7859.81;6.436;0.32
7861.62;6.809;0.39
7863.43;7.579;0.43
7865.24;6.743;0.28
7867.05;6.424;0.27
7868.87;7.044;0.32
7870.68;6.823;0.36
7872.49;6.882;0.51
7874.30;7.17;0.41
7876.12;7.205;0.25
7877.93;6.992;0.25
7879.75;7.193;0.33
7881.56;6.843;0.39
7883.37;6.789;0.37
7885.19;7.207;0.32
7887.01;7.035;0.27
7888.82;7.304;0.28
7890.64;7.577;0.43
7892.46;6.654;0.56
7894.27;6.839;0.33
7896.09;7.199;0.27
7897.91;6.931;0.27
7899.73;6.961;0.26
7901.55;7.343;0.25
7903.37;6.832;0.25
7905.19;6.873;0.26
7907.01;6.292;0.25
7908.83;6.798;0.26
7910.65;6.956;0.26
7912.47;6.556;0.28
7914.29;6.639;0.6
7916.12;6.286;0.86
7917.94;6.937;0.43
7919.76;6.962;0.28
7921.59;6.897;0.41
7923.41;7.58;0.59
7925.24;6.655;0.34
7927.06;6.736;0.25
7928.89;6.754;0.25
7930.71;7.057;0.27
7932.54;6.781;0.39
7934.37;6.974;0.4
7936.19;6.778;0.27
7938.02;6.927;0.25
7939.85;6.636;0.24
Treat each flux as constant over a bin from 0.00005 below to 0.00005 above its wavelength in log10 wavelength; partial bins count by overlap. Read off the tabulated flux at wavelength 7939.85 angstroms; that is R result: 6.636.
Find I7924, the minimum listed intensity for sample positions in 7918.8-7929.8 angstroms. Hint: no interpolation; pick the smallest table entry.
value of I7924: 6.655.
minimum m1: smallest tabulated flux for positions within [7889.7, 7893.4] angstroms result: 6.654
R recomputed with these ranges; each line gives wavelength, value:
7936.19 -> 6.778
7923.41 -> 7.58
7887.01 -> 7.035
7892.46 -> 6.654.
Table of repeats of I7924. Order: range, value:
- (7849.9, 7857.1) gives 6.809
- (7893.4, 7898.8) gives 6.839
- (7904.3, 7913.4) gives 6.292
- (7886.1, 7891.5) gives 7.035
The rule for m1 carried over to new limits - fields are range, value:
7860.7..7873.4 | 6.424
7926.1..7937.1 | 6.736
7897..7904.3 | 6.832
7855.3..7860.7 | 6.436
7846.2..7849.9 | 6.787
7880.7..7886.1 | 6.789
